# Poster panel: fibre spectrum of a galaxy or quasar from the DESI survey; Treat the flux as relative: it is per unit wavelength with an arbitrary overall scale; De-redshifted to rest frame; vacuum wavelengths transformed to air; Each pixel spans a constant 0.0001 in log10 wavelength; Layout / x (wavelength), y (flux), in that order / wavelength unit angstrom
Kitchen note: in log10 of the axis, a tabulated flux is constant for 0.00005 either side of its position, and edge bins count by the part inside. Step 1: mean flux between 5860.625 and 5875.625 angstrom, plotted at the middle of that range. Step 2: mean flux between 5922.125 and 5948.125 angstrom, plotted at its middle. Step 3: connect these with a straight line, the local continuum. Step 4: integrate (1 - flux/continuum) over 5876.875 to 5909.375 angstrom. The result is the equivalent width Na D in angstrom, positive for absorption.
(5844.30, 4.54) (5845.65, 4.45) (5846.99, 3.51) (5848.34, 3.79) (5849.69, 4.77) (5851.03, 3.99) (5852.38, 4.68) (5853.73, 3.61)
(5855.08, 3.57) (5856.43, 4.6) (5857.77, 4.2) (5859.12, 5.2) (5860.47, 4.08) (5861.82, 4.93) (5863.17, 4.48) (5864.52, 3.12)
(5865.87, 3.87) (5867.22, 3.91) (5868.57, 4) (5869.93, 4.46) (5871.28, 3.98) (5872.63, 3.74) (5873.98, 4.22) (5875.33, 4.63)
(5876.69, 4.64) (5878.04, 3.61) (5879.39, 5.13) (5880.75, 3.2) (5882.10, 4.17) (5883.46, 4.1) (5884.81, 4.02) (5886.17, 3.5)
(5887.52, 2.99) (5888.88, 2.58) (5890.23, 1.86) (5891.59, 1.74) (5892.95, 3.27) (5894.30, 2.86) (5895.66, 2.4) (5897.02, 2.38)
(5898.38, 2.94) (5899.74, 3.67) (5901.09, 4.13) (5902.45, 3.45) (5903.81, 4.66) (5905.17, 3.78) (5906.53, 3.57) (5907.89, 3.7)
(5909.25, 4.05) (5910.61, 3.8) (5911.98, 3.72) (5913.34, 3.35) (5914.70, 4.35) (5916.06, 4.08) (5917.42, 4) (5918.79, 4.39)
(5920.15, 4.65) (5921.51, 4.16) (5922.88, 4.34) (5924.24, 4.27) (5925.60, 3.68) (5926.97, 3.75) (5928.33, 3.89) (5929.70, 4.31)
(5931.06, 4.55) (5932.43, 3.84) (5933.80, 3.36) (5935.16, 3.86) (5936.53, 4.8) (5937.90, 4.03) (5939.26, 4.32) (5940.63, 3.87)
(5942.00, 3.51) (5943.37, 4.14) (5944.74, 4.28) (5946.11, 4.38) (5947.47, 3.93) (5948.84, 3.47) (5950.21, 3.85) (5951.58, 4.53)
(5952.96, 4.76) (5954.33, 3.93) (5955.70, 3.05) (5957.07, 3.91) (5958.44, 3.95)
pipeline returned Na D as 5.4 angstrom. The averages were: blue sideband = 4.11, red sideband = 4.06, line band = 3.41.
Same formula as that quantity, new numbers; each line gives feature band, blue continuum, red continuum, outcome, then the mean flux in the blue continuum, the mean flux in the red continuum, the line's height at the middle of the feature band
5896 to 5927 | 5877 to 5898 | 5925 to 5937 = -1.74 angstrom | 3.21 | 3.99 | 3.64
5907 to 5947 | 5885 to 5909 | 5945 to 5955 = -3.64 angstrom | 3.18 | 4.13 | 3.72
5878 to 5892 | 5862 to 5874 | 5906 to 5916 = 1.99 angstrom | 4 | 3.81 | 3.93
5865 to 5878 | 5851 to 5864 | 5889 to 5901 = -1.41 angstrom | 4.34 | 2.71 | 3.73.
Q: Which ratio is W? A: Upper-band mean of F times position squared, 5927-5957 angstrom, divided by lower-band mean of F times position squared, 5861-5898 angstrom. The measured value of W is 1.1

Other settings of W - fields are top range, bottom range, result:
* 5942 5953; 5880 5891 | 1.27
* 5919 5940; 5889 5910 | 1.30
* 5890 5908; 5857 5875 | 0.77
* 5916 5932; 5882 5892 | 1.36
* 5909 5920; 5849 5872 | 0.97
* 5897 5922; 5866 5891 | 1.03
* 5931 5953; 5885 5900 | 1.49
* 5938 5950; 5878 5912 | 1.18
